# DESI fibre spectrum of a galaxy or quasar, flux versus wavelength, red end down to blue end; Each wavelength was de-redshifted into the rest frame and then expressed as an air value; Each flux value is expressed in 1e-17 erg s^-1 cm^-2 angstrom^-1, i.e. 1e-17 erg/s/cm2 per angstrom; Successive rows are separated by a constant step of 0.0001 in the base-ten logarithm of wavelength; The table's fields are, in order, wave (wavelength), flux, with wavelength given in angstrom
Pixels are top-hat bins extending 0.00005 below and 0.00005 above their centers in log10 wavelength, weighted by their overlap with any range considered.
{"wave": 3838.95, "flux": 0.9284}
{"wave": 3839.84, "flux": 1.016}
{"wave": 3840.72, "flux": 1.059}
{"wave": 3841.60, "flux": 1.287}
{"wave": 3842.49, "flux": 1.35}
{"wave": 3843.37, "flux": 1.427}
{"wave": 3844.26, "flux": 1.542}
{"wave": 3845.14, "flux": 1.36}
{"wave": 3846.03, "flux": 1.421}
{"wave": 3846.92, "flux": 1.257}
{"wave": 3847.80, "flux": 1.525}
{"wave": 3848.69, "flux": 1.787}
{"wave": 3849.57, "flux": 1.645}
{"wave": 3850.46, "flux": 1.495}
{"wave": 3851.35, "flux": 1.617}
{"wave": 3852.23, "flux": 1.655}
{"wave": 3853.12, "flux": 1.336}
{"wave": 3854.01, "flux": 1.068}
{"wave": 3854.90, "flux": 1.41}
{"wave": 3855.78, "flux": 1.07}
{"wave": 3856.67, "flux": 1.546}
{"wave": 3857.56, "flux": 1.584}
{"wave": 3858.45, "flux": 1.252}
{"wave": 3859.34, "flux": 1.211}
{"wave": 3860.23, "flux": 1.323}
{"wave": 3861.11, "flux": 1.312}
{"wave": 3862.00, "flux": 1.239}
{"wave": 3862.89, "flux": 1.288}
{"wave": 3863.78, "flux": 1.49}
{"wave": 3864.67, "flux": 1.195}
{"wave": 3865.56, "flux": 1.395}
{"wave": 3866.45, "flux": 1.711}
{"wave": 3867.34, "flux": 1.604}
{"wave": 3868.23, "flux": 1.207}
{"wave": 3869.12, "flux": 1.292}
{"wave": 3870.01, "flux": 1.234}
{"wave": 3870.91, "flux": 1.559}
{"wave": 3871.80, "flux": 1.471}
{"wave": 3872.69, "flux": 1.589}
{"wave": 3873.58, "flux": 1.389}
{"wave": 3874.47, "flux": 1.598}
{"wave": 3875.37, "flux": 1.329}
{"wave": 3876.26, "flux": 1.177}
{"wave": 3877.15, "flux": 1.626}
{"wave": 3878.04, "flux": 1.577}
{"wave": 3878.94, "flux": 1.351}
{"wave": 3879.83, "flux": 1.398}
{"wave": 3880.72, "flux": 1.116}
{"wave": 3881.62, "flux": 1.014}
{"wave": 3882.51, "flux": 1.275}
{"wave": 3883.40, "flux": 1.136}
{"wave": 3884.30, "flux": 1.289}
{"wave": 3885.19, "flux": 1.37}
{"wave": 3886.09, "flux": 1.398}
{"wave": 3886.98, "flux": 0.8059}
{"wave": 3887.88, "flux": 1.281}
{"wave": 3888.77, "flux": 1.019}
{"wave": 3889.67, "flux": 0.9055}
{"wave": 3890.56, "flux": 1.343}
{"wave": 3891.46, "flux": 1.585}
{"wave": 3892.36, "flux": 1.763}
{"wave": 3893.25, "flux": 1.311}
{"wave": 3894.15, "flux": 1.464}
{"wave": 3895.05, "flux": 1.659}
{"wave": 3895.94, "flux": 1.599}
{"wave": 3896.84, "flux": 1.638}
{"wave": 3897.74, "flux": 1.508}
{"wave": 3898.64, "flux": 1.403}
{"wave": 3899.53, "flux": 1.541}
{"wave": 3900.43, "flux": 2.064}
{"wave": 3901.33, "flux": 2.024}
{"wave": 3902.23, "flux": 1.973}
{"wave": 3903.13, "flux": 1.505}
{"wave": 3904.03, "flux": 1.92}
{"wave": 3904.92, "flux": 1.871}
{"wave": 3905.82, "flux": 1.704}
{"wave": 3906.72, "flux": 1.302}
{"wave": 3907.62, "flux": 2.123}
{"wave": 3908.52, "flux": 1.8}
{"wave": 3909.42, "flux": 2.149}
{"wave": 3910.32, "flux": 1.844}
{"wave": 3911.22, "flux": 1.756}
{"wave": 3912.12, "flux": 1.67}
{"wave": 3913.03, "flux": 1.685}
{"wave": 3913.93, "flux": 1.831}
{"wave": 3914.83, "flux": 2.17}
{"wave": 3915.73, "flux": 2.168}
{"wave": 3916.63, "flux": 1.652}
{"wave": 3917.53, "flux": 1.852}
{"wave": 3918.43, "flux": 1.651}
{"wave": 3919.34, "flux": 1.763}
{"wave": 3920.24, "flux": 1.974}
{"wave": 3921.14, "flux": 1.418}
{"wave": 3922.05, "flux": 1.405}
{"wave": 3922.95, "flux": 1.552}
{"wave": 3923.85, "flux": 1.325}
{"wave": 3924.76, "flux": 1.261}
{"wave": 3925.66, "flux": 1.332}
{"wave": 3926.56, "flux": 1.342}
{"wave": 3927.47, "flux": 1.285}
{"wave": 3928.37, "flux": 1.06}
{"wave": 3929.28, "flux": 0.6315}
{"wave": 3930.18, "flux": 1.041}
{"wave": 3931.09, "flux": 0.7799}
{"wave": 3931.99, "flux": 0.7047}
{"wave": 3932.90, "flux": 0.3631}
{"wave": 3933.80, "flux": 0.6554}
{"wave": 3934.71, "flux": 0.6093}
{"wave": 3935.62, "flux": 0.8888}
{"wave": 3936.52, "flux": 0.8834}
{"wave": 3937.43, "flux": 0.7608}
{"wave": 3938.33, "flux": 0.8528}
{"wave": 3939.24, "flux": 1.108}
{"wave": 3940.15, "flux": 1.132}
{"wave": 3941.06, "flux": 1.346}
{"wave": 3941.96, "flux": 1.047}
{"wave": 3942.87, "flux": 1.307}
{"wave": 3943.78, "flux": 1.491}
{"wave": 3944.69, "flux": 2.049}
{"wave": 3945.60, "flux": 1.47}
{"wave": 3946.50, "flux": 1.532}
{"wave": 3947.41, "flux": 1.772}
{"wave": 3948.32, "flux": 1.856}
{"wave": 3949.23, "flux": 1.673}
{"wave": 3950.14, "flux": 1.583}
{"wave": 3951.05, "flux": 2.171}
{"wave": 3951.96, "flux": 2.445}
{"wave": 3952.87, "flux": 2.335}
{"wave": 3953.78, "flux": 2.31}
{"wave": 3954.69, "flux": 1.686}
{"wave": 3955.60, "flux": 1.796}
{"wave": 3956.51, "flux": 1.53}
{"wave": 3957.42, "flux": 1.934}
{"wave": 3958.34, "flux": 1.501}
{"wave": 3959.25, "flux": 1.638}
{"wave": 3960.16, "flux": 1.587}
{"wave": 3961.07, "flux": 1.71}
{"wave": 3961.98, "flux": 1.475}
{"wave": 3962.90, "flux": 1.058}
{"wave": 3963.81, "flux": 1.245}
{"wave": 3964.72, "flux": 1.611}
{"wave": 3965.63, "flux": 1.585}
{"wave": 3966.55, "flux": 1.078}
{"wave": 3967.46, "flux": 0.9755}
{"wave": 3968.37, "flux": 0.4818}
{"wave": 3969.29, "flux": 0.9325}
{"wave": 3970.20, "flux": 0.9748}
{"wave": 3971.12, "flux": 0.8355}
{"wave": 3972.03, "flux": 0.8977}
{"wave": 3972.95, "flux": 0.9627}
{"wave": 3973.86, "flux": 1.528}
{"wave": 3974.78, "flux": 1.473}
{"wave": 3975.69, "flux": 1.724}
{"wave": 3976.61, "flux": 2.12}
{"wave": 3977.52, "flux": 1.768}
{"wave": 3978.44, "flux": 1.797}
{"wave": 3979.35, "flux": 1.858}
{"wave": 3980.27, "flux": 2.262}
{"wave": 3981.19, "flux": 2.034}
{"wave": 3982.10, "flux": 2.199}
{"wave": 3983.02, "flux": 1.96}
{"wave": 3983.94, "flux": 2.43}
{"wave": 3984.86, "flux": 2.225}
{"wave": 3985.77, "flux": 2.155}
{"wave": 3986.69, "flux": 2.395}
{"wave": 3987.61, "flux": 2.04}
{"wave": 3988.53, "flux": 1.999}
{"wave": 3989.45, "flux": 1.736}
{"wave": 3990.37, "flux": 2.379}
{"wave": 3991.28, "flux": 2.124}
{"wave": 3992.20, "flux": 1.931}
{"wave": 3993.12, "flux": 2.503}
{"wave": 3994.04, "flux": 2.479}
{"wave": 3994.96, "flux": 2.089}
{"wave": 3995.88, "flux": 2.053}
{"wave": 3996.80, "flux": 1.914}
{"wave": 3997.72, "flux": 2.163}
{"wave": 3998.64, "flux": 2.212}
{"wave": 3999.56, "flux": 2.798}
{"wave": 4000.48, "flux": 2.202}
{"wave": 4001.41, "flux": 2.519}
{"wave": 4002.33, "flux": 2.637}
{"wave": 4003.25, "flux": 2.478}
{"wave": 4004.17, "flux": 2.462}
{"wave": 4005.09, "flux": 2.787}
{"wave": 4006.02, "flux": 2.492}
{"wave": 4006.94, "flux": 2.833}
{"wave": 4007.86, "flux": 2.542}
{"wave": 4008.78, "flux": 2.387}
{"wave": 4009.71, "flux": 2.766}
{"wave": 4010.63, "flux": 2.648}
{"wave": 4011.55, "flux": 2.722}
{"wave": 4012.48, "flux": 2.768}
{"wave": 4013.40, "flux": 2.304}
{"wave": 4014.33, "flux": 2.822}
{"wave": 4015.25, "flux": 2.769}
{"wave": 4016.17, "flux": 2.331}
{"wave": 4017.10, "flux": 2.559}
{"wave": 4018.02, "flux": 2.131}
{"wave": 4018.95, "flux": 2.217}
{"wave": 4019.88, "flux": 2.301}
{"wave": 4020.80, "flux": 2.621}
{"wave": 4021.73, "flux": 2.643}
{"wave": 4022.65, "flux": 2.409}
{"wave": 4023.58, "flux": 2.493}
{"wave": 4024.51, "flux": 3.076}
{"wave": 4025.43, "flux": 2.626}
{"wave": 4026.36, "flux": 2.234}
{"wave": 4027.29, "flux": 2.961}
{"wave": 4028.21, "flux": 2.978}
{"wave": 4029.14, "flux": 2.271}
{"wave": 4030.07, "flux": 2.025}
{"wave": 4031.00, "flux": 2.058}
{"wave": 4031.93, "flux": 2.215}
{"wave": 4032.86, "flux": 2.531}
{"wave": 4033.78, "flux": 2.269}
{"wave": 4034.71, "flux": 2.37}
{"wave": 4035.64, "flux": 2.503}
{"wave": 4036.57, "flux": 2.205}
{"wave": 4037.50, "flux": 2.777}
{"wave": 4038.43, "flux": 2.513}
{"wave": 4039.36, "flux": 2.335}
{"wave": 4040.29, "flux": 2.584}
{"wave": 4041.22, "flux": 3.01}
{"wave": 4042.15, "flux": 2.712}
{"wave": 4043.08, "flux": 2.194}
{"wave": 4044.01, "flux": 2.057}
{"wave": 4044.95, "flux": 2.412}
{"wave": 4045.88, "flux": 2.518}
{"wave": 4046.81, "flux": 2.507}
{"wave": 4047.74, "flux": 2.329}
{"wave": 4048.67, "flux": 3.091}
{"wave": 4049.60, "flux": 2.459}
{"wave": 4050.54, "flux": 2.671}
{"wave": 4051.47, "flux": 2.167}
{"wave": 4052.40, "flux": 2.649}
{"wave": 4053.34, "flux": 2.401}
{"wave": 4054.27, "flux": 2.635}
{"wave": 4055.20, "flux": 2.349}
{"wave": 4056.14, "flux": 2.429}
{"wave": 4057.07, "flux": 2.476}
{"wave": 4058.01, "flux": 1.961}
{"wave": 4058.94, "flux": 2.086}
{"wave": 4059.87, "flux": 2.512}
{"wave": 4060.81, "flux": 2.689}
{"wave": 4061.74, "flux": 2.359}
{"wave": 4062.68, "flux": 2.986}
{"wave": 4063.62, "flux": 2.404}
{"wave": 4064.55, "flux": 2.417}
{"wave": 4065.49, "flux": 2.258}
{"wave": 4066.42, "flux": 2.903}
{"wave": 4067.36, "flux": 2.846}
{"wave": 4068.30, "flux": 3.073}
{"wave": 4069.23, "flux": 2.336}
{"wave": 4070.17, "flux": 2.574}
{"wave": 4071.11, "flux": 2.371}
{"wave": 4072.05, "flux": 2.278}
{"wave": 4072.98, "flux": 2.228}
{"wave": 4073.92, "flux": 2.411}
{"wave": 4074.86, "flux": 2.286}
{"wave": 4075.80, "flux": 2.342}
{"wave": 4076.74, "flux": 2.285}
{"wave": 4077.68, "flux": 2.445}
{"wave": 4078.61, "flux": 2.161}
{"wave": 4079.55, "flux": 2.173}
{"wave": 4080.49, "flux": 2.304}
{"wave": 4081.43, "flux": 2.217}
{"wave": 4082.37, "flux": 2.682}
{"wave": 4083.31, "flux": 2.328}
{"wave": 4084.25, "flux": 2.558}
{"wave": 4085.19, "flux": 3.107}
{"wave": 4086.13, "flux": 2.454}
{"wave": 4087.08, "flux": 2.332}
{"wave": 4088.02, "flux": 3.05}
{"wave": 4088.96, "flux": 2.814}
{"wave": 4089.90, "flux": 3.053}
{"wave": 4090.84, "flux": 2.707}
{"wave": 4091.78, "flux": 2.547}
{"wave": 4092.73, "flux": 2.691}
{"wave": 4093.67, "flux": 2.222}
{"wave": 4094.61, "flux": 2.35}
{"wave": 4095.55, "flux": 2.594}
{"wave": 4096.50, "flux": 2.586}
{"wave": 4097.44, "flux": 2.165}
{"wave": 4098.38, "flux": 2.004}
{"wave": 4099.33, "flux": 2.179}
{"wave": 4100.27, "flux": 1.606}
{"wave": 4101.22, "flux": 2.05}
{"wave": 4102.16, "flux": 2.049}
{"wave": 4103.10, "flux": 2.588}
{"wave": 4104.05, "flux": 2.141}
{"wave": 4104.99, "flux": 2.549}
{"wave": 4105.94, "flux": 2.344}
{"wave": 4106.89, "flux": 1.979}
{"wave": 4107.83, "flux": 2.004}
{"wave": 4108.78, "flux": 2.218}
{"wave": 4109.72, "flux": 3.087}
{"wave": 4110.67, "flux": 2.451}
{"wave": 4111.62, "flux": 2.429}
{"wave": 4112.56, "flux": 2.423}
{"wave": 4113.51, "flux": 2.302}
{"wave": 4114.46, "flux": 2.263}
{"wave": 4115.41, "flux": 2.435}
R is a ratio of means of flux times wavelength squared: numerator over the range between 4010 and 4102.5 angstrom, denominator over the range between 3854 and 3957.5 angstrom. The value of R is 1.83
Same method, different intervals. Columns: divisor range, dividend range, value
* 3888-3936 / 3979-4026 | 1.68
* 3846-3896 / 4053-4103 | 1.97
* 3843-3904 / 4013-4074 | 1.90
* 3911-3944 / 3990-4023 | 1.98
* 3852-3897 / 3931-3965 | 1.09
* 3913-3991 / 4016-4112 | 1.69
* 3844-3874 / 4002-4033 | 1.94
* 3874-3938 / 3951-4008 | 1.39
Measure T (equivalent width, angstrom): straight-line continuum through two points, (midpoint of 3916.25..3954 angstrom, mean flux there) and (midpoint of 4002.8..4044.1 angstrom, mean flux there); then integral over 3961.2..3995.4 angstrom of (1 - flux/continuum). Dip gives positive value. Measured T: 4.20 angstrom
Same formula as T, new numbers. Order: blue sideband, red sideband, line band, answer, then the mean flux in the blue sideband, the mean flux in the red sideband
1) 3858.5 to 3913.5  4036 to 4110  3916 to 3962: 8.74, 1.48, 2.45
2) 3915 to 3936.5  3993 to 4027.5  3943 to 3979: 3.90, 1.25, 2.5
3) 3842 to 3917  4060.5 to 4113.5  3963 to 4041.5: -4.09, 1.49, 2.44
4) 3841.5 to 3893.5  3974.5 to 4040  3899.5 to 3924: -1.56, 1.37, 2.35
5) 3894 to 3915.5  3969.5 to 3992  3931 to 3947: 6.51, 1.77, 1.82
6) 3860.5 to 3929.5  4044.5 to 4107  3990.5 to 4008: -2.81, 1.5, 2.45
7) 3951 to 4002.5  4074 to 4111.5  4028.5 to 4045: -2.11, 1.83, 2.4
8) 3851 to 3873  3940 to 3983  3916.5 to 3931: 1.10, 1.38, 1.58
